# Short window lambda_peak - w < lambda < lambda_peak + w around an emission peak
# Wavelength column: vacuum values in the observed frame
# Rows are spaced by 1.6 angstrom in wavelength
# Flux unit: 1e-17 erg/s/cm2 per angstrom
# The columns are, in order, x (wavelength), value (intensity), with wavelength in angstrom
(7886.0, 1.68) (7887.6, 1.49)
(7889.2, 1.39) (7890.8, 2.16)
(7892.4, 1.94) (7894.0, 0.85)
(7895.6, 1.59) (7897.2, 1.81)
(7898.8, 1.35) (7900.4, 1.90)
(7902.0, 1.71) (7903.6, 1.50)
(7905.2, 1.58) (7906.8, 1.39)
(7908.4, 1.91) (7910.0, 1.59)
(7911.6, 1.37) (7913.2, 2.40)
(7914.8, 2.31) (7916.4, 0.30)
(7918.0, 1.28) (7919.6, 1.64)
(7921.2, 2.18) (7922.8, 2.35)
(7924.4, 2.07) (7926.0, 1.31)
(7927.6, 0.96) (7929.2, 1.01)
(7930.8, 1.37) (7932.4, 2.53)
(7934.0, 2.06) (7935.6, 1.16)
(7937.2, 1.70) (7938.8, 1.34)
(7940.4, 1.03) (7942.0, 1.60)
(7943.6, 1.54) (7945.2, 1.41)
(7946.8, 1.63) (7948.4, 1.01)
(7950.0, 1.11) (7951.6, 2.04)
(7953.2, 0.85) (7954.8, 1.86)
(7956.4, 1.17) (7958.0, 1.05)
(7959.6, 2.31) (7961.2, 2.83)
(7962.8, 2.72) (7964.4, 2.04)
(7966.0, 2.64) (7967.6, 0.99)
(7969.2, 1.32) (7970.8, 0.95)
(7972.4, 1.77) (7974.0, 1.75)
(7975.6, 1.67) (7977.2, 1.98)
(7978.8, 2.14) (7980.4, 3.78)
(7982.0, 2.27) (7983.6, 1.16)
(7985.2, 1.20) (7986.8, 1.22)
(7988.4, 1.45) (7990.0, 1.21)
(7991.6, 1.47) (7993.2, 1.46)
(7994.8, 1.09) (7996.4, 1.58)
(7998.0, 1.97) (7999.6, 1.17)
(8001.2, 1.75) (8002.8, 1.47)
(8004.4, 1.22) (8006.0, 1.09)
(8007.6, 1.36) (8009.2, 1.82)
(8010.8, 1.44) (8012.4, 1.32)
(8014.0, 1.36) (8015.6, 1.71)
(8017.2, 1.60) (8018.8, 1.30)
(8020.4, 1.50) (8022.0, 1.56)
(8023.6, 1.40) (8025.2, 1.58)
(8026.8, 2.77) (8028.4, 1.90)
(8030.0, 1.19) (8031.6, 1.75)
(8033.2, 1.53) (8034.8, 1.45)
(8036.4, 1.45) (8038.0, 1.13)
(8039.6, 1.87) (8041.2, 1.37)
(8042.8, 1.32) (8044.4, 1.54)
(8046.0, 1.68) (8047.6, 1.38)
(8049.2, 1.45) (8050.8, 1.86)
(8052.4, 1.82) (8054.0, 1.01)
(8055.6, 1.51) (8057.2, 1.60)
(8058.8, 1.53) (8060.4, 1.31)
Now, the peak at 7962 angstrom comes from [S II]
